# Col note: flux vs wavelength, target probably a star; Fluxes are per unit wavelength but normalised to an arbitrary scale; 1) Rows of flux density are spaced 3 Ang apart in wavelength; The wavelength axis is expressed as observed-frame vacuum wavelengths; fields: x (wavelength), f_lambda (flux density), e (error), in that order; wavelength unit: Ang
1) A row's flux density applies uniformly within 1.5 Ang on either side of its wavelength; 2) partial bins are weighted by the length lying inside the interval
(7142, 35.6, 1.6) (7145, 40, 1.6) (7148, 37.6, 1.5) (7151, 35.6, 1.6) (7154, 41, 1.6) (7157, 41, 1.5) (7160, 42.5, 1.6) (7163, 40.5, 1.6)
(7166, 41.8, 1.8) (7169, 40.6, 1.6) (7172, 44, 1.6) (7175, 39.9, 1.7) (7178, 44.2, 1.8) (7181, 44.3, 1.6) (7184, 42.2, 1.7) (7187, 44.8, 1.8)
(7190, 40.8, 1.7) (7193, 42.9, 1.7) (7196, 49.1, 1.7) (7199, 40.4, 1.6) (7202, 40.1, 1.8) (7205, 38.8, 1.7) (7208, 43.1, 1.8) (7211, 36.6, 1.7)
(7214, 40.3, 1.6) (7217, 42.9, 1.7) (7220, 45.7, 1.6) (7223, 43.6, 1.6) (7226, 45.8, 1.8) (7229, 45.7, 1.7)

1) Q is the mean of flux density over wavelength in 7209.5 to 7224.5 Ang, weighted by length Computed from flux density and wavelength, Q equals 41.8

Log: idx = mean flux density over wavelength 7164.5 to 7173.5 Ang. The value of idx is 42.1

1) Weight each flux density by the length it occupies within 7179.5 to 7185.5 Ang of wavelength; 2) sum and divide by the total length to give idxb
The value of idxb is 43.2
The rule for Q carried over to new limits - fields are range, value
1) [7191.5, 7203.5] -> 43.1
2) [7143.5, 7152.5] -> 37.7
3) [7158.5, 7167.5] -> 41.6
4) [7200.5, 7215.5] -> 39.8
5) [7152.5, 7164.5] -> 41.2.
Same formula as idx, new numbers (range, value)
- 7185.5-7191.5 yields 42.8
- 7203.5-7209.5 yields 40.9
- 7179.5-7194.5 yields 43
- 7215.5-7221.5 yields 44.3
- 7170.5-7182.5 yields 43.1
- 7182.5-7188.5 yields 43.5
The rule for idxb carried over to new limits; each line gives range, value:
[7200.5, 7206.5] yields 39.4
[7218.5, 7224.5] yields 44.7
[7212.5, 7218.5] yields 41.6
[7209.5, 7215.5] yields 38.4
